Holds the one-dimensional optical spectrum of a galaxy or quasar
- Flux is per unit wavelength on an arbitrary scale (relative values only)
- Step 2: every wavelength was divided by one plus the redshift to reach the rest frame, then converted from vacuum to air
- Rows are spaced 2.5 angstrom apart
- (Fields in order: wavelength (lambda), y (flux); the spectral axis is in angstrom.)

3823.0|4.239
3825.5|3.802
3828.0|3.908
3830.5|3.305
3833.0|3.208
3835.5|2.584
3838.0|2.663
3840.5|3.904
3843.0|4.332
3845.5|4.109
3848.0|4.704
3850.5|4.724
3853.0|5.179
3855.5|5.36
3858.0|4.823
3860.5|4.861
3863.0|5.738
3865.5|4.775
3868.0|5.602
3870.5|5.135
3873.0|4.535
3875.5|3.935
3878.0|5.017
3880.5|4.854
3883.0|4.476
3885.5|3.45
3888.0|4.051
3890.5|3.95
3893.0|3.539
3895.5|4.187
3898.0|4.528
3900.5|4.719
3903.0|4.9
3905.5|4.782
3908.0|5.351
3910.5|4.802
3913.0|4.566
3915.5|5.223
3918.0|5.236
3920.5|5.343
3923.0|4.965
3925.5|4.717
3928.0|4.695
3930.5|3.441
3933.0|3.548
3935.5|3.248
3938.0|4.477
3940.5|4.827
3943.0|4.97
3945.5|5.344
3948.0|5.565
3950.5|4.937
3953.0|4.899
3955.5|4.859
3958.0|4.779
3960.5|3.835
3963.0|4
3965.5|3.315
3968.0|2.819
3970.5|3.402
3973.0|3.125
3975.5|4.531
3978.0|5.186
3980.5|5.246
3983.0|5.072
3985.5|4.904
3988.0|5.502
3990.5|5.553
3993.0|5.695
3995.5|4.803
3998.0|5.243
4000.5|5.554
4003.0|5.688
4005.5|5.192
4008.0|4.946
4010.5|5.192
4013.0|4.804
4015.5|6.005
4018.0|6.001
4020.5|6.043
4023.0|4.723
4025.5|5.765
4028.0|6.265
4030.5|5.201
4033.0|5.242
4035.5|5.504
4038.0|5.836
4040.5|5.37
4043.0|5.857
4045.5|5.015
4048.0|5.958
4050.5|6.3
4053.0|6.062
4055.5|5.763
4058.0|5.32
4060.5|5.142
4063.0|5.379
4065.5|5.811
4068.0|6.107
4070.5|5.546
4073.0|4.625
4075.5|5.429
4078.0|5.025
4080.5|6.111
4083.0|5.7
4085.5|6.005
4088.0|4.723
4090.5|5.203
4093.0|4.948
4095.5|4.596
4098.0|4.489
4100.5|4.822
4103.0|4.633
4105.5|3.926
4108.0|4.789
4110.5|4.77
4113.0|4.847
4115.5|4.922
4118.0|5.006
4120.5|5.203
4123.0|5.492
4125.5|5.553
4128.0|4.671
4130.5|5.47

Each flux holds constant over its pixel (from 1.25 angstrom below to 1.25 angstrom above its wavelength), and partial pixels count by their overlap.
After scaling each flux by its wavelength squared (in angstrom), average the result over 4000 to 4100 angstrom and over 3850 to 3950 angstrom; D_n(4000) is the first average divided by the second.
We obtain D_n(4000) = 1.26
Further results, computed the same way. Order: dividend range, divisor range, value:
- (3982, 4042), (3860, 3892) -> 1.26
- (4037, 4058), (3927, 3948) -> 1.38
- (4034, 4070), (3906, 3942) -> 1.31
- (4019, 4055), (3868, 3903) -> 1.39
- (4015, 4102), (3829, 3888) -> 1.38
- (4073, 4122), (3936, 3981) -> 1.21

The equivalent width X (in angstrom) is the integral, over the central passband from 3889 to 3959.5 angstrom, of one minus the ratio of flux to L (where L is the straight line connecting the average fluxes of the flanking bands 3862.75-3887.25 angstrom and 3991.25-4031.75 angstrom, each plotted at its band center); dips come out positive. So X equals 4.5 angstrom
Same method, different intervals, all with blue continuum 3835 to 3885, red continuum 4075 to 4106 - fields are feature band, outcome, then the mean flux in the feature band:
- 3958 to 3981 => 4.15 angstrom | 3.94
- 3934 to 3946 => 0.62 angstrom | 4.5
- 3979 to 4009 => -2.62 angstrom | 5.29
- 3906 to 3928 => -1.40 angstrom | 5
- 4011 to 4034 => -2.95 angstrom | 5.55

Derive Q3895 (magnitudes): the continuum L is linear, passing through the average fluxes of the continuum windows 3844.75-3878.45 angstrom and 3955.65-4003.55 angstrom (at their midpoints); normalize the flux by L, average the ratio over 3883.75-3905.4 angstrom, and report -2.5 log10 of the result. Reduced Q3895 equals 0.15 mag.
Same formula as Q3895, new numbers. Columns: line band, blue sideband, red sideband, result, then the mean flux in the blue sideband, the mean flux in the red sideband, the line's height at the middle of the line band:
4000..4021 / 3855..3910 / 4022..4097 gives -0.04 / 4.65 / 5.48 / 5.25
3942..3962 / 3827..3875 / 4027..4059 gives 0.04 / 4.39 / 5.67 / 5.06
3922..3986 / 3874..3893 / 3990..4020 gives 0.11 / 4.2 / 5.4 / 4.9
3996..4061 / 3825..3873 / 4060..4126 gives -0.12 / 4.37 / 5.14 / 4.93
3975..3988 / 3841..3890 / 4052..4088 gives 0.02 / 4.69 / 5.54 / 5.17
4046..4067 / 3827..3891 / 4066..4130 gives -0.15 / 4.36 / 5.1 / 4.97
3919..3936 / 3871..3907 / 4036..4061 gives 0.08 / 4.37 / 5.67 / 4.69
